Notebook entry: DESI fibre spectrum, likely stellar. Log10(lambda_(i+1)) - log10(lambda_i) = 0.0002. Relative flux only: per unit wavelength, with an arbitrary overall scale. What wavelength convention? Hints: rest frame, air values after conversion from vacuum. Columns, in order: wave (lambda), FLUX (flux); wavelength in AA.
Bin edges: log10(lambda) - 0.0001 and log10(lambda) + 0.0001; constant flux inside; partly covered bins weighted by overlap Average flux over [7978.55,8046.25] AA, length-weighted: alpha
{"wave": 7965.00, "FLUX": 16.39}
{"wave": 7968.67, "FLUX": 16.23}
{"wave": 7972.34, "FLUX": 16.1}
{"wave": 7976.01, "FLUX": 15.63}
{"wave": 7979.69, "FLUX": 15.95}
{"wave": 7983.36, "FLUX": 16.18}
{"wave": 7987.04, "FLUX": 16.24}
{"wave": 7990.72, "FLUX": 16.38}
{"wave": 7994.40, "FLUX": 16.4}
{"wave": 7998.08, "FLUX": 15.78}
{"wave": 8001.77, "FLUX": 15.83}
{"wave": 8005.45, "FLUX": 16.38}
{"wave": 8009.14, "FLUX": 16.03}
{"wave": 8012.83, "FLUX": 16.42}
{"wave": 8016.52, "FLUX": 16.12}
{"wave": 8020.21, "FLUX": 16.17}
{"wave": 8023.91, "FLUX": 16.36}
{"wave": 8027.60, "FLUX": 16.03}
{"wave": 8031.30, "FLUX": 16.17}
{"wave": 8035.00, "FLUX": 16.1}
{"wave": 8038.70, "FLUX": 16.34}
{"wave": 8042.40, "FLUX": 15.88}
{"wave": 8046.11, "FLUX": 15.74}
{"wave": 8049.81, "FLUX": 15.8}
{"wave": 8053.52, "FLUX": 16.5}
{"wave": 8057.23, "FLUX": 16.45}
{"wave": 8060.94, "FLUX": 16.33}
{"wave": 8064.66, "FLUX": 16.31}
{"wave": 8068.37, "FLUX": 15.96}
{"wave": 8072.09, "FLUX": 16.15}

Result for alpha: 16.1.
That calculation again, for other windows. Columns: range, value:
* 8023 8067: 16.2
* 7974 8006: 16.1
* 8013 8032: 16.2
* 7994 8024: 16.1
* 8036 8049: 16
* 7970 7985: 16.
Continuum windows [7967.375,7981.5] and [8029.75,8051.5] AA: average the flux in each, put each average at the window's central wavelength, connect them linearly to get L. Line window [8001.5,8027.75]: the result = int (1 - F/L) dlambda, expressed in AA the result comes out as -0.3 AA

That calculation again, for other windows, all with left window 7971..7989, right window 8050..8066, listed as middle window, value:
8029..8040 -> 0.0 AA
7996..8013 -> 0.1 AA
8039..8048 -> 0.2 AA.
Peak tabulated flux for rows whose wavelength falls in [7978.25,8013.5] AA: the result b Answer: 16.42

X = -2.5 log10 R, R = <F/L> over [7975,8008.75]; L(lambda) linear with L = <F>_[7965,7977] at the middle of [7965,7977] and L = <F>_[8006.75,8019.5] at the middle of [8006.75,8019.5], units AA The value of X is 0.00 mag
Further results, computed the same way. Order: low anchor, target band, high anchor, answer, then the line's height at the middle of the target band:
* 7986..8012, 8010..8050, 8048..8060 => 0.01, 16.2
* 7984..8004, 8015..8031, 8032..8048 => -0.01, 16.1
